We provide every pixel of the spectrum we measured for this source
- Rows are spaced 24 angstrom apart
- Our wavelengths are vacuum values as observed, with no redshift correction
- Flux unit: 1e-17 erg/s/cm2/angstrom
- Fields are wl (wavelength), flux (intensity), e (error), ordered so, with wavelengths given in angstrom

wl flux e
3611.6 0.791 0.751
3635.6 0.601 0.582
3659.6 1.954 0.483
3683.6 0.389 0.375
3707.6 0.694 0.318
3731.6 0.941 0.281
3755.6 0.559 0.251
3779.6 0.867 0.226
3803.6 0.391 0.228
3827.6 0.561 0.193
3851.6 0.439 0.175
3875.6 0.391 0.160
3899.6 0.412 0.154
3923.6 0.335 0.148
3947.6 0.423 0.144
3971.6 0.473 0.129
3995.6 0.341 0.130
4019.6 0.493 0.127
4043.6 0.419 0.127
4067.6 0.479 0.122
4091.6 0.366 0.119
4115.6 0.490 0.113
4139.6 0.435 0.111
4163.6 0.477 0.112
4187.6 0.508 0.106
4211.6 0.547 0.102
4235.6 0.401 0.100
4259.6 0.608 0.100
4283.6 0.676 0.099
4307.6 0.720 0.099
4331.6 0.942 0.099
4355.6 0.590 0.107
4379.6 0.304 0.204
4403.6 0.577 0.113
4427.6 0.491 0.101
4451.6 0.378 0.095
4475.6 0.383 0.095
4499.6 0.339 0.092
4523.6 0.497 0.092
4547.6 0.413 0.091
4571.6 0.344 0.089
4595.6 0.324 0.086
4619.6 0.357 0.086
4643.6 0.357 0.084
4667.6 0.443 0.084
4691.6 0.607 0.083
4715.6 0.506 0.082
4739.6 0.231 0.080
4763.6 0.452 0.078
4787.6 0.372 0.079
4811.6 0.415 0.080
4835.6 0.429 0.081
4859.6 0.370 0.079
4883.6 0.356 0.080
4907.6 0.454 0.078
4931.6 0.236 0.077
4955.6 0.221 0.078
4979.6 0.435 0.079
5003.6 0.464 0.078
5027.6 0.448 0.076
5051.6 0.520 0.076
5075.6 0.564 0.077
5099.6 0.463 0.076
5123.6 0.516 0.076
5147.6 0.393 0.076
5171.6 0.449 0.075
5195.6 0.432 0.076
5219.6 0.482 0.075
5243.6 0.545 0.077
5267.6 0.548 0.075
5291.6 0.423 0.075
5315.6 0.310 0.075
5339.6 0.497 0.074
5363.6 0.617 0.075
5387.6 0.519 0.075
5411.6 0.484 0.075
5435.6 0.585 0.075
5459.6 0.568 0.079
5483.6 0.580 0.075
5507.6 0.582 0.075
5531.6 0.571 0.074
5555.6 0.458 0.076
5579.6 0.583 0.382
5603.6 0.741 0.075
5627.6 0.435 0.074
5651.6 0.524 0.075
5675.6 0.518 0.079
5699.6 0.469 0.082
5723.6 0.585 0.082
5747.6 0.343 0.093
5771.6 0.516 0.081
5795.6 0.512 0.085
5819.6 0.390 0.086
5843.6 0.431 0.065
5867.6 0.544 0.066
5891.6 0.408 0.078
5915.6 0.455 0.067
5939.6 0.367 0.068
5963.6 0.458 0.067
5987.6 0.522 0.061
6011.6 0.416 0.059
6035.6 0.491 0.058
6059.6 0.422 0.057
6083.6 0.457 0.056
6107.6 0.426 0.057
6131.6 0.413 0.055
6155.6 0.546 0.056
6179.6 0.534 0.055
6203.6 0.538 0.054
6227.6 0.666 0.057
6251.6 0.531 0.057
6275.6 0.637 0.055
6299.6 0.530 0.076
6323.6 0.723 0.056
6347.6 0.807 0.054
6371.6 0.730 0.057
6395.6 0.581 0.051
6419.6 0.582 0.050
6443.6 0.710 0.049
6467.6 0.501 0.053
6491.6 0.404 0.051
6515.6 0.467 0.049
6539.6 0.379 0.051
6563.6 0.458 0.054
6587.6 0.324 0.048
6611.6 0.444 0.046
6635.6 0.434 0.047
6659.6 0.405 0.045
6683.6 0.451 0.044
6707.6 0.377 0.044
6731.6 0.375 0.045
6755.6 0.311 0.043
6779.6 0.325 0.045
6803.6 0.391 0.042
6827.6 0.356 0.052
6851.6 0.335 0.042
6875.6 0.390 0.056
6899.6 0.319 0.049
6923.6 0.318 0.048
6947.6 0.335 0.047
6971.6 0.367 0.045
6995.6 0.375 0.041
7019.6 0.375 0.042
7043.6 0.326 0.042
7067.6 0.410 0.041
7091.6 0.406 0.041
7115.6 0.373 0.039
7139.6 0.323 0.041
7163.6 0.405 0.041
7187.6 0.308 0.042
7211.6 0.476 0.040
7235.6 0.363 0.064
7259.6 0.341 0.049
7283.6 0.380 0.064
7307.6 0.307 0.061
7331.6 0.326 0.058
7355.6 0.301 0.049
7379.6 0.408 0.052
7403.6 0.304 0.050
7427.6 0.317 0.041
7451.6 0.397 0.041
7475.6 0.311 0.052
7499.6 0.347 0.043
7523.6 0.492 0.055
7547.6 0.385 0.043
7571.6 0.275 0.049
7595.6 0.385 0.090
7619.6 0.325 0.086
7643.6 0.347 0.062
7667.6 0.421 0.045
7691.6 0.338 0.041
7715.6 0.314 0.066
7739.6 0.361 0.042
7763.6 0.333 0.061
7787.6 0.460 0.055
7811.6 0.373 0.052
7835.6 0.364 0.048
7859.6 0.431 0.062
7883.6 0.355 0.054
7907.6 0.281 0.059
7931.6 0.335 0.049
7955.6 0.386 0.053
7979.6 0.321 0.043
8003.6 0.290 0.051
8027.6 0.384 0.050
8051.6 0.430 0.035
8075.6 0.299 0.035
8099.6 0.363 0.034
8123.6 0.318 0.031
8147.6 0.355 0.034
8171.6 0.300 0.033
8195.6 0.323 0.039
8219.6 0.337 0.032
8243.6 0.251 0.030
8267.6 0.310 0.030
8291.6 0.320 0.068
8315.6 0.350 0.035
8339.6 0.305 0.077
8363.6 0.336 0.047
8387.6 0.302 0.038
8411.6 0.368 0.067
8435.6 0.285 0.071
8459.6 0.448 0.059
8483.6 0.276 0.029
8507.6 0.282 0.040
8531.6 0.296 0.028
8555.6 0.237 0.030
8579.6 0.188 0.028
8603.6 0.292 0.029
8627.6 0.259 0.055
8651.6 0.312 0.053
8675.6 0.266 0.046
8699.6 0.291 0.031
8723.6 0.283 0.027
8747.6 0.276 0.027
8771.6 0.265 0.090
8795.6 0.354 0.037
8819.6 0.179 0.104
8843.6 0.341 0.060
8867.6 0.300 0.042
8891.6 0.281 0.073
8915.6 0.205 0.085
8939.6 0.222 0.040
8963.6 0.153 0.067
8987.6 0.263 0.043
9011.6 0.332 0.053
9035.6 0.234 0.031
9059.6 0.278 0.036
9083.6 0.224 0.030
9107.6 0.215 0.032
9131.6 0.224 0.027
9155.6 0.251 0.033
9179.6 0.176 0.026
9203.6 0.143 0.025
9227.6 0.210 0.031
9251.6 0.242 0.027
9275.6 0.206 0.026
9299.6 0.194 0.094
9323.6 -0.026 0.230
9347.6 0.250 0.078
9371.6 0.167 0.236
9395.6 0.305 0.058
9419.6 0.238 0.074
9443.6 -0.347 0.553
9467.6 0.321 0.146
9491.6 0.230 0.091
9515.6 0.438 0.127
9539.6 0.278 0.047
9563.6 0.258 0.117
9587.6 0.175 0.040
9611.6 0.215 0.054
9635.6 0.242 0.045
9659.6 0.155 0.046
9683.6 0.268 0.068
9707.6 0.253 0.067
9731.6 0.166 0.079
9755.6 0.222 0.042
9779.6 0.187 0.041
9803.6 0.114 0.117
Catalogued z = 1.27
